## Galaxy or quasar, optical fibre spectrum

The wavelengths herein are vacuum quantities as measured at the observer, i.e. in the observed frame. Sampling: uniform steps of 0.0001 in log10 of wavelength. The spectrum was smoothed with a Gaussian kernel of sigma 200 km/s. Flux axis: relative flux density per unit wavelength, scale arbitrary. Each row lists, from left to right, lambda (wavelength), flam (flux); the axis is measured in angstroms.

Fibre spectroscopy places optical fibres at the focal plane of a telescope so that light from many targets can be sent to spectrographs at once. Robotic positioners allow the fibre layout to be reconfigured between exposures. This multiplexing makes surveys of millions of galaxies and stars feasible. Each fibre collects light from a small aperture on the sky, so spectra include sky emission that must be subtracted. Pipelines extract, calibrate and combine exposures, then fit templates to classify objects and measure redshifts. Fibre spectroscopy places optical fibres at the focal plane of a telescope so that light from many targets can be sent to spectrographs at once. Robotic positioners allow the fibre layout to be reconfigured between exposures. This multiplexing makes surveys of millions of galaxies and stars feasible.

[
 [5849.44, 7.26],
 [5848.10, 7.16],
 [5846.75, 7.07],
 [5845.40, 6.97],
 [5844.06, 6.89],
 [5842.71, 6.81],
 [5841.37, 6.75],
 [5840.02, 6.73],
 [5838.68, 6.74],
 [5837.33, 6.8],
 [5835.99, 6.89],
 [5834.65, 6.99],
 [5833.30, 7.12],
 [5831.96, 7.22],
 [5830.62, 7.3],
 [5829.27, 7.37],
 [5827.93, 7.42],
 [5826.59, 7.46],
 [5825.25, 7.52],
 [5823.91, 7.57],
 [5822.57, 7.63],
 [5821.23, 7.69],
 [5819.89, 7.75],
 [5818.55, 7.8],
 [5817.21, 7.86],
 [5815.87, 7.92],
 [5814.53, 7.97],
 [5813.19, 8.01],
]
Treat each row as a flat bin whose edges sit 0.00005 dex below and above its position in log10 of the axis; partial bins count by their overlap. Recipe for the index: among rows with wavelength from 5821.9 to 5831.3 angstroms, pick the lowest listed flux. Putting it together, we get 7.3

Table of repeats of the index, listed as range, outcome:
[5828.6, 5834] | 7.12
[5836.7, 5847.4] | 6.73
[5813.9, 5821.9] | 7.69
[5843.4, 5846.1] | 6.89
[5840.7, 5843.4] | 6.75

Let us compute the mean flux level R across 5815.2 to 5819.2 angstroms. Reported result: 7.86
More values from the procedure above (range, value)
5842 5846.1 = 6.89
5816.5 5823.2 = 7.75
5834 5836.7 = 6.96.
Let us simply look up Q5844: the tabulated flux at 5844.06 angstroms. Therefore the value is 6.89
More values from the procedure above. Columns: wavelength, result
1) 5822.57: 7.63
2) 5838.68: 6.74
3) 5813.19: 8.01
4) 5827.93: 7.42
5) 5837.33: 6.8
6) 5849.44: 7.26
